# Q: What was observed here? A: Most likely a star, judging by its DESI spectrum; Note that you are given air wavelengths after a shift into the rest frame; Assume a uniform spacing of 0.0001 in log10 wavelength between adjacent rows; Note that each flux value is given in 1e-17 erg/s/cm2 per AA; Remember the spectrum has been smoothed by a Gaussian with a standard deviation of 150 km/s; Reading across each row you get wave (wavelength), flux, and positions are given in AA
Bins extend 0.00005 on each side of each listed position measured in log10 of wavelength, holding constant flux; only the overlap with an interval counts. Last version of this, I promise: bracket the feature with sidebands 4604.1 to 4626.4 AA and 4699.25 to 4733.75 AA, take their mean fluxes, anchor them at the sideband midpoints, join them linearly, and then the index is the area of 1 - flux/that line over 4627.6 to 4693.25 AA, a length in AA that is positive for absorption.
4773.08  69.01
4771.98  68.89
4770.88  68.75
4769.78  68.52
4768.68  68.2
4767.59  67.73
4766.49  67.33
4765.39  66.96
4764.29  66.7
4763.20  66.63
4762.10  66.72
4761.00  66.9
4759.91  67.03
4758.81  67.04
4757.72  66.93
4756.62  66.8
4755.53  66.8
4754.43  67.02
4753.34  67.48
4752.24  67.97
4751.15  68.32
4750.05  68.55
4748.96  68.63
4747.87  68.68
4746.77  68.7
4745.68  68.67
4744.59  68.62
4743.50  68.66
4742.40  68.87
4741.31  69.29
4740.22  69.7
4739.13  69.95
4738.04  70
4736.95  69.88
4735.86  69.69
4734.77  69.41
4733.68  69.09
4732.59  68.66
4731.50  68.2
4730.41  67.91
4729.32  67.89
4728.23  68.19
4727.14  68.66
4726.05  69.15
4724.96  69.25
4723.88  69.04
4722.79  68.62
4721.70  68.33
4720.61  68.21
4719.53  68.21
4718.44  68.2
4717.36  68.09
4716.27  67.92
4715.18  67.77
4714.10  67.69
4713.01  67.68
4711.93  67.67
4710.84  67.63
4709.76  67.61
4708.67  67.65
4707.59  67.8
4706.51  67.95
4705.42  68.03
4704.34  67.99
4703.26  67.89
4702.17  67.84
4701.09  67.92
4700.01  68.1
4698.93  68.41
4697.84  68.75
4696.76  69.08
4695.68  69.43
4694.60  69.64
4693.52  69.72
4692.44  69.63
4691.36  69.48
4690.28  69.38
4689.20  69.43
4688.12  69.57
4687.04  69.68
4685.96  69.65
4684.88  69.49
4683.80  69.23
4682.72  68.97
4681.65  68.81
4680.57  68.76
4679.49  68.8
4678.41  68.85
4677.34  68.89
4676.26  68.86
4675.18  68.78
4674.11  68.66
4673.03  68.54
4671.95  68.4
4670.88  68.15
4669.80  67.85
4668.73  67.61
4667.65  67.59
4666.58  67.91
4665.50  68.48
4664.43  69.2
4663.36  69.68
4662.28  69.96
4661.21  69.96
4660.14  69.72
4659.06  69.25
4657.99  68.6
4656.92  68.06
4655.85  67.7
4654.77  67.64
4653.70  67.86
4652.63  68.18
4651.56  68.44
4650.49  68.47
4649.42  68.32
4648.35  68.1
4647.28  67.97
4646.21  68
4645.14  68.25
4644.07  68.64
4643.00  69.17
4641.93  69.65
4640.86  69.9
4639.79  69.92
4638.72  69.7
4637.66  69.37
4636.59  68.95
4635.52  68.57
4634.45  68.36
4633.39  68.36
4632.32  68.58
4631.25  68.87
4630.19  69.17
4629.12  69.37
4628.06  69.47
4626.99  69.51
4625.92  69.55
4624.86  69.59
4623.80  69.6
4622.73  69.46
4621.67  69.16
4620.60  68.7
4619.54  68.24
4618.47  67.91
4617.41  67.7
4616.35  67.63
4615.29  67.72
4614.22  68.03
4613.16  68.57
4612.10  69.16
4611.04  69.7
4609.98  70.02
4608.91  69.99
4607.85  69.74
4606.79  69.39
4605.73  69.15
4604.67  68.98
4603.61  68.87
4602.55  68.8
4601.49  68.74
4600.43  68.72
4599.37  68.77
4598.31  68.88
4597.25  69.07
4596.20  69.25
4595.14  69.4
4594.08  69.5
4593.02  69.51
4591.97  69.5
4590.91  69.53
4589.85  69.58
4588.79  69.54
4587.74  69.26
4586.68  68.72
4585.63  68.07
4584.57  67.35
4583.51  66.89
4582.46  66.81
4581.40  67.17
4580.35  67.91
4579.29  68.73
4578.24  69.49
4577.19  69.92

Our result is -0.23 AA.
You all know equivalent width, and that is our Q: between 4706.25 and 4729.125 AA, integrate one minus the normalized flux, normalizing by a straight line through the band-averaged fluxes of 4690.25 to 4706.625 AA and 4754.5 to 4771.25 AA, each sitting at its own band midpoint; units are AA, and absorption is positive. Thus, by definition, 0.0 AA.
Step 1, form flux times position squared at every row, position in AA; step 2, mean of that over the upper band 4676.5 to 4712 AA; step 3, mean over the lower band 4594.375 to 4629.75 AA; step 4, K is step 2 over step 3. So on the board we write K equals 1.0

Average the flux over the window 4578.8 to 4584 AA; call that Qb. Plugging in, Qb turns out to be 67.5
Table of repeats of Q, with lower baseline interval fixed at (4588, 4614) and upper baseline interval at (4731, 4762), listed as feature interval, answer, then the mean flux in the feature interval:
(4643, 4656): 0.1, 68.2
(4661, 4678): 0.1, 68.7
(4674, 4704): -0.1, 69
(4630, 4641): 0.0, 69.1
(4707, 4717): 0.1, 67.7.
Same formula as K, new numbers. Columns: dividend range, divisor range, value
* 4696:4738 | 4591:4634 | 1.04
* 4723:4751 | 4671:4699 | 1.02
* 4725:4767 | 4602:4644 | 1.04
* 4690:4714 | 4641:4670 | 1.02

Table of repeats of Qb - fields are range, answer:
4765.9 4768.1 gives 67.4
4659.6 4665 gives 69.8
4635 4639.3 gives 69.2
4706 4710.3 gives 67.8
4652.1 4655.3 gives 68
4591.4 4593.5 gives 69.7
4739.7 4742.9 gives 69.4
